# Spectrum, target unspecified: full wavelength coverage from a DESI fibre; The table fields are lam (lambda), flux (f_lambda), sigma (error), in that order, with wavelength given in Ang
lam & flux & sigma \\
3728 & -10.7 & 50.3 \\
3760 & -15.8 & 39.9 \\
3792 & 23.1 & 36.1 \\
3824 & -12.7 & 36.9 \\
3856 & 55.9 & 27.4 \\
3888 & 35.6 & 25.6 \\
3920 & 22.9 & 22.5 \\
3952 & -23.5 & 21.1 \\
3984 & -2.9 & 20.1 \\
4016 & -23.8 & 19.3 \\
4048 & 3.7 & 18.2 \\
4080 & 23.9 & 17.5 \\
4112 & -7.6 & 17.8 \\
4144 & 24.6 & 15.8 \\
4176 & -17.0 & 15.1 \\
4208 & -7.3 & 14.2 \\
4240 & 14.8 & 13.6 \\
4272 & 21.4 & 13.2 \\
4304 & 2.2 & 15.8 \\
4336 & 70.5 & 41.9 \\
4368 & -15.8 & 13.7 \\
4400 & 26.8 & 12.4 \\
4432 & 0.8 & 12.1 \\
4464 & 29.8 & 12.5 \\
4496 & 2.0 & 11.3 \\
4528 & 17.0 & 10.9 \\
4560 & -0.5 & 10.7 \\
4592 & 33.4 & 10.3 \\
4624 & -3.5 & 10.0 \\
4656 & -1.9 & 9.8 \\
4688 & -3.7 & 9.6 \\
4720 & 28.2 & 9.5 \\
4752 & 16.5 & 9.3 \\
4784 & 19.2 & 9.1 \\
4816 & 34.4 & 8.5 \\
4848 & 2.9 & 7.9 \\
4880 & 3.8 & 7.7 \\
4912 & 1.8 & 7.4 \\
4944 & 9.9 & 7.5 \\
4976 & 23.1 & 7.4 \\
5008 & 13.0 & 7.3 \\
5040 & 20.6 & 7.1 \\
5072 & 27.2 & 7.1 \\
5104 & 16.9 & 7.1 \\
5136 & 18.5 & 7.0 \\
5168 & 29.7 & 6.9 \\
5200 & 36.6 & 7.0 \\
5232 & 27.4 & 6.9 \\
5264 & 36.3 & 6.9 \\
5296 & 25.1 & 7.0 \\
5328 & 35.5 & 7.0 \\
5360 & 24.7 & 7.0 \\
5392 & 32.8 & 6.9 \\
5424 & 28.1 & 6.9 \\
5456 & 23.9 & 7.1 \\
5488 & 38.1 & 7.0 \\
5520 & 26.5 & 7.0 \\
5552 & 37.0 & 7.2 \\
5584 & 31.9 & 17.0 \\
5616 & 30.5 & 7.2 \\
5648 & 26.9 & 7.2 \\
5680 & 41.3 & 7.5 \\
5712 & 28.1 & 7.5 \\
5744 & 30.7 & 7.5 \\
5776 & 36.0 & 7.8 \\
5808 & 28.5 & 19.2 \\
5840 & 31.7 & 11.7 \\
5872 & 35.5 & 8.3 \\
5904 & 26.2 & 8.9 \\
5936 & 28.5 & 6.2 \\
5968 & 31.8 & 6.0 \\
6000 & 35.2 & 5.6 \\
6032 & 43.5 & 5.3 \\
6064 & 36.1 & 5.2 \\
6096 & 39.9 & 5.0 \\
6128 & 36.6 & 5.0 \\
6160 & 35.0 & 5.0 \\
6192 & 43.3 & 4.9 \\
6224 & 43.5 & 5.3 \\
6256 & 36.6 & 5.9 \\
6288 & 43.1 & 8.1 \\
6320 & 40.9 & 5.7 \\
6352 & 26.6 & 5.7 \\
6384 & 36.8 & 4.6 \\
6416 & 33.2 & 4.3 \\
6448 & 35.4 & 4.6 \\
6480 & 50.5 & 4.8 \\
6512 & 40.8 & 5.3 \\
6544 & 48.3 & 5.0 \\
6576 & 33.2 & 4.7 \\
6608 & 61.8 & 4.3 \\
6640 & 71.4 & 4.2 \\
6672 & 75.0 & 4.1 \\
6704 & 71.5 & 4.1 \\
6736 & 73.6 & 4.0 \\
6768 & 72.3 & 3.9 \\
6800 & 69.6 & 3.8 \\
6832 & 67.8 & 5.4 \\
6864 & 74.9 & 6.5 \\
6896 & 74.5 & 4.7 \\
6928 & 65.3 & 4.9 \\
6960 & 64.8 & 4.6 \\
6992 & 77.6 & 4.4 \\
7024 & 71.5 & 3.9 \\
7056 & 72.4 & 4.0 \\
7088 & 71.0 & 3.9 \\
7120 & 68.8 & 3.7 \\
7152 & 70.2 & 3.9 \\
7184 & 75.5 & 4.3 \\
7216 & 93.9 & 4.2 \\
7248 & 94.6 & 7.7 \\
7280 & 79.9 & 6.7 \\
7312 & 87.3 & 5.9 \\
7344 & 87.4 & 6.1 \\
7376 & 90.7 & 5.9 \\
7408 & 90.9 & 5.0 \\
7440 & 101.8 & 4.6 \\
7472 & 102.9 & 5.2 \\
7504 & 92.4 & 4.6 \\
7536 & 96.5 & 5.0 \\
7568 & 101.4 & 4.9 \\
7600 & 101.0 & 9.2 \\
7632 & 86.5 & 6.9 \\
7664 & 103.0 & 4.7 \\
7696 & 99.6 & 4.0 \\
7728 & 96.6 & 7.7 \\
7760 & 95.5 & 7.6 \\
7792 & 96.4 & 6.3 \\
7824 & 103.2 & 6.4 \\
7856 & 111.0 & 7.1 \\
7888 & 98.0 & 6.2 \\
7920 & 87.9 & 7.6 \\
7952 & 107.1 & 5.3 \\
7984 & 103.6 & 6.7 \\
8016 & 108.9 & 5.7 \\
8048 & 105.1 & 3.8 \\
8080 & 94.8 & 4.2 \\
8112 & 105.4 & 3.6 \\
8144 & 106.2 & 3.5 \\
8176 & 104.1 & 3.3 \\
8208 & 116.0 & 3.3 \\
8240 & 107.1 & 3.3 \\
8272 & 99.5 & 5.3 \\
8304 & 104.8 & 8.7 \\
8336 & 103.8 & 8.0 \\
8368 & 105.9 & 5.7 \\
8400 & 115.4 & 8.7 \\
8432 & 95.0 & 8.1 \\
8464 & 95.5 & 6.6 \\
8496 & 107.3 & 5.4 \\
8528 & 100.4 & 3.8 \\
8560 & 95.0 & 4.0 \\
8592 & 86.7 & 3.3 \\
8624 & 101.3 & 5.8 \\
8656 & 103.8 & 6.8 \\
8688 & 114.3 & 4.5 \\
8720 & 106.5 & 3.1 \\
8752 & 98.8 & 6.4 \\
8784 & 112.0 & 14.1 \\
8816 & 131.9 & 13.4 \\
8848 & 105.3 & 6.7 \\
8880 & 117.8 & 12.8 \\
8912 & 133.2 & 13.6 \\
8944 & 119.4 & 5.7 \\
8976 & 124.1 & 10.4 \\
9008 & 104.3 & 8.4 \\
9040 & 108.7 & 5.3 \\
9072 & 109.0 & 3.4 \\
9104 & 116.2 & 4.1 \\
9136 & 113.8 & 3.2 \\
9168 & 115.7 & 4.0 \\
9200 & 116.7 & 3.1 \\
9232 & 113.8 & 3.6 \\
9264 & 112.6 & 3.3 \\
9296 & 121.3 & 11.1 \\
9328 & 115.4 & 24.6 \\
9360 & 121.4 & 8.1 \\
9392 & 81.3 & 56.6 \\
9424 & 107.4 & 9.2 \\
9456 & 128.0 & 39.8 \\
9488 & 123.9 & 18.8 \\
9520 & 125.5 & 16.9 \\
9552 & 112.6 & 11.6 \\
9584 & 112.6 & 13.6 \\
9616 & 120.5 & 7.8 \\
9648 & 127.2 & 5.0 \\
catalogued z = 0.658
